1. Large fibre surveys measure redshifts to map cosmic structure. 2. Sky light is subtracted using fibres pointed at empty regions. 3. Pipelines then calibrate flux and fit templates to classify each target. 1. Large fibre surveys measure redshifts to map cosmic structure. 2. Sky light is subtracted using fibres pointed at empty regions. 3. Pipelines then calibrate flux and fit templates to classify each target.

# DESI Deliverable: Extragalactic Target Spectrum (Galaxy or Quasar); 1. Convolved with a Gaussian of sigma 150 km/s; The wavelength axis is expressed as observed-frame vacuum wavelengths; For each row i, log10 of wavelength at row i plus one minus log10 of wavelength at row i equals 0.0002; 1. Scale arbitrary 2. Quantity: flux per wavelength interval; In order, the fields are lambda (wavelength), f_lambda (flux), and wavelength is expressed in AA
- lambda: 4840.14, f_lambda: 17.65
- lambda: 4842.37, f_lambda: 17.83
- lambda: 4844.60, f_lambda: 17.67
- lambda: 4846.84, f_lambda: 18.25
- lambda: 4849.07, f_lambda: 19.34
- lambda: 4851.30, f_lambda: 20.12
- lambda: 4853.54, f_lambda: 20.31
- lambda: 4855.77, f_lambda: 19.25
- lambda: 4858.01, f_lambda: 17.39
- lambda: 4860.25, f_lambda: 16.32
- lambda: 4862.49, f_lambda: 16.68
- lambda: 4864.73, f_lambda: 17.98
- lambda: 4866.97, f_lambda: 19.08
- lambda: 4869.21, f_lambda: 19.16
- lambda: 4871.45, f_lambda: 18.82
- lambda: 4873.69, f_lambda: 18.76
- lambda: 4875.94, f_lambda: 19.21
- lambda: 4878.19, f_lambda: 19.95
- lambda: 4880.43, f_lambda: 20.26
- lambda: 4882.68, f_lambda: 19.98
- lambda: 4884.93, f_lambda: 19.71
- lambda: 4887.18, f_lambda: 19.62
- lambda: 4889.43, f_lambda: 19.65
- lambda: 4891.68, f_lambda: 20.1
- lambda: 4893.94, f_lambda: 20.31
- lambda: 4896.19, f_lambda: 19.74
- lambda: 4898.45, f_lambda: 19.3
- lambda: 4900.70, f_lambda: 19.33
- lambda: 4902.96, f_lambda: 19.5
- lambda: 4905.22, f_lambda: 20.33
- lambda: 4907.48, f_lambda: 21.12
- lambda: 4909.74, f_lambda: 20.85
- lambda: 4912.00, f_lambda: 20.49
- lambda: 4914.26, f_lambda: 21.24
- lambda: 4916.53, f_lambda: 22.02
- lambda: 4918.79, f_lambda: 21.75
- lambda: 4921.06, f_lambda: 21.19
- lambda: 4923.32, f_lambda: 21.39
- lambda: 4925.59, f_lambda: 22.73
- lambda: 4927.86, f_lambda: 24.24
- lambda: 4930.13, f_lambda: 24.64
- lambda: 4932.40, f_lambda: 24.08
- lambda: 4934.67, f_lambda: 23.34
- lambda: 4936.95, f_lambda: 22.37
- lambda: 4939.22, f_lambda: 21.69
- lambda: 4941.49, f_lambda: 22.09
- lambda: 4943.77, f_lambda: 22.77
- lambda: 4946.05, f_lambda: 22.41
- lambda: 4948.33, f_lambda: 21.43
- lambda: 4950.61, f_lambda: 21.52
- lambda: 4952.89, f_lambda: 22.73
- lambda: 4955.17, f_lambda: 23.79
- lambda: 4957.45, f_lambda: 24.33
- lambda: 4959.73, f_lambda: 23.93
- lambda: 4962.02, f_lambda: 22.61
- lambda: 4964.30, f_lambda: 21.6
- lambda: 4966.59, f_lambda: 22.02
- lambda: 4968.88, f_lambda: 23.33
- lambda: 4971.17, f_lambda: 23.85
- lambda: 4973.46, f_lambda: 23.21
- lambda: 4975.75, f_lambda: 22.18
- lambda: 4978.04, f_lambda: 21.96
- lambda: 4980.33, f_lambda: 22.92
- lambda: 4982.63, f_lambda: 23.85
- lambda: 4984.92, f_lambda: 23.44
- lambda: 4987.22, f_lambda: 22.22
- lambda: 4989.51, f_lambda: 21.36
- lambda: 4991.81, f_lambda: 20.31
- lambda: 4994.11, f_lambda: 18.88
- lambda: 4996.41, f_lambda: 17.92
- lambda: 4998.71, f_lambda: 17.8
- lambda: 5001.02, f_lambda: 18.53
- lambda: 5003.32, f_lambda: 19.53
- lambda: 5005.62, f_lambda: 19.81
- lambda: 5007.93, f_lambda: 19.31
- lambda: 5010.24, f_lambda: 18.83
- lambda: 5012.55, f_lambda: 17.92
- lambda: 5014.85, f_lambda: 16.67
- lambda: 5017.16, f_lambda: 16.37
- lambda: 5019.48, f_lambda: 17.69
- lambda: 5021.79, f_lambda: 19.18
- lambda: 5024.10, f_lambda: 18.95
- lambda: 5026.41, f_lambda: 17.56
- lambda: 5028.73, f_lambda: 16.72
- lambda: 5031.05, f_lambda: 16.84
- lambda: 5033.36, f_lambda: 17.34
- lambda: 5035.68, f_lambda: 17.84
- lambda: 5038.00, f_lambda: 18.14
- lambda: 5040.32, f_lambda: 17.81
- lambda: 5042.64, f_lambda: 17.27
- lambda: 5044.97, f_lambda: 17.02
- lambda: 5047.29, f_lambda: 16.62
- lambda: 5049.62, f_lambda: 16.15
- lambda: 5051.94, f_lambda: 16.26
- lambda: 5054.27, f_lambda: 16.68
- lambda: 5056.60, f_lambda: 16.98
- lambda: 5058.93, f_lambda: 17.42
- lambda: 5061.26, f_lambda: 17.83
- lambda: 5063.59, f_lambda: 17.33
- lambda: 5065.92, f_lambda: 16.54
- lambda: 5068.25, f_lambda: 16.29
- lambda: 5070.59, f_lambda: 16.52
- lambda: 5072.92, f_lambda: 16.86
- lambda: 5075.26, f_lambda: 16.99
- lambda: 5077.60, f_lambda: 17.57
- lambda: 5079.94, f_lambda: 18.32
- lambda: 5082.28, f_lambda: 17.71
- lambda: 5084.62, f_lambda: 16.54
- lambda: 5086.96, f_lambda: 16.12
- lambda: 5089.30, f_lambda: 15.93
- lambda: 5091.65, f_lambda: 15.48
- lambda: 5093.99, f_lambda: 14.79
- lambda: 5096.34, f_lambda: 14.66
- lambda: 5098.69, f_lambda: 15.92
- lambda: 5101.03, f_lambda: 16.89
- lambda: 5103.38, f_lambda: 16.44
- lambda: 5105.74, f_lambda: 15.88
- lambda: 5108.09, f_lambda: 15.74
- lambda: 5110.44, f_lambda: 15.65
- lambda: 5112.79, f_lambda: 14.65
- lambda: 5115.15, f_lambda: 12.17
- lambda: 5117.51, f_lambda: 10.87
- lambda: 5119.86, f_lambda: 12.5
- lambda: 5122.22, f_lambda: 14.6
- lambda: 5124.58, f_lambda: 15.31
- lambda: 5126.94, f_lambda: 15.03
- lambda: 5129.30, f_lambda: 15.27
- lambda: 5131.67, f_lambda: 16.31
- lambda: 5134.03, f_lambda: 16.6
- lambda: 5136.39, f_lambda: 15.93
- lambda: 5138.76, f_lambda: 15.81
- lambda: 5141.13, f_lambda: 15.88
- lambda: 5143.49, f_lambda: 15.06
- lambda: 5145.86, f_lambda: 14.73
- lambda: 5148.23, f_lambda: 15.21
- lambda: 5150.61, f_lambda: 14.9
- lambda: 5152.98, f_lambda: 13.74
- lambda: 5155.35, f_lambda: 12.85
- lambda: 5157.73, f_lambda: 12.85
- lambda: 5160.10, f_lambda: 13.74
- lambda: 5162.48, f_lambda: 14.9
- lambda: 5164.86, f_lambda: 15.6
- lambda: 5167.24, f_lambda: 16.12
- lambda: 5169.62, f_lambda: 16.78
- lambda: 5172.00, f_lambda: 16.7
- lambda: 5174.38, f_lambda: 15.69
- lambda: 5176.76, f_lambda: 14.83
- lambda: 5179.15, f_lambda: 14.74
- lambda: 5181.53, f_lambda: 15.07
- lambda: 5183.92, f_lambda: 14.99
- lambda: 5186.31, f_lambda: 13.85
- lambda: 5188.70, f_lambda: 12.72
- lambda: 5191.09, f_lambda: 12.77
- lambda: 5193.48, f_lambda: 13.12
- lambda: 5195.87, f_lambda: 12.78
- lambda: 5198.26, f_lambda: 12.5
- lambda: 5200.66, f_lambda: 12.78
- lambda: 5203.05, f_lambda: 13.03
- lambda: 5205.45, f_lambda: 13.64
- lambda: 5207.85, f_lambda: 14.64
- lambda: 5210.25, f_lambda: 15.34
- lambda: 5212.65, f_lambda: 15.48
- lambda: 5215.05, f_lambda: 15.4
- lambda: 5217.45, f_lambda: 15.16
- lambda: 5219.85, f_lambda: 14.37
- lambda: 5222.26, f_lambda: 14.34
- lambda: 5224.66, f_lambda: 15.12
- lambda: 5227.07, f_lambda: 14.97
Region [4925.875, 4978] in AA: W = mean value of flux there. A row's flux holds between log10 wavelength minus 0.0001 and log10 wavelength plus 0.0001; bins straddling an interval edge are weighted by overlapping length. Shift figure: 22.9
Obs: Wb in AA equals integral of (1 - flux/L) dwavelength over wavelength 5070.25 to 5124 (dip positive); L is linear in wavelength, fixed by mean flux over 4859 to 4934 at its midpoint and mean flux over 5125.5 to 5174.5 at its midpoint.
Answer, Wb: 2.4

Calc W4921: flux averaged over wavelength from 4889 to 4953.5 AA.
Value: 21.5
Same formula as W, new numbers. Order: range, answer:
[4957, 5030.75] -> 20.4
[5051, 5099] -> 16.6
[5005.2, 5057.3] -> 17.5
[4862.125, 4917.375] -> 19.8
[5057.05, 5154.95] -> 15.7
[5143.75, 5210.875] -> 14.3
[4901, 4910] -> 20.3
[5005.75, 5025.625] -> 18.2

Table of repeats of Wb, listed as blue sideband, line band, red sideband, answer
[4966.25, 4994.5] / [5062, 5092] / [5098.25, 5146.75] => 1.01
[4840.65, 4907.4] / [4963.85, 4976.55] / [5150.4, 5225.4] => -3.67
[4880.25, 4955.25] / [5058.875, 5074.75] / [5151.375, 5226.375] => 0.54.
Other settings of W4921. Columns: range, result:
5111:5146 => 14.7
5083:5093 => 16.1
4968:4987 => 23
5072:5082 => 17.5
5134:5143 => 15.9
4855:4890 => 18.8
